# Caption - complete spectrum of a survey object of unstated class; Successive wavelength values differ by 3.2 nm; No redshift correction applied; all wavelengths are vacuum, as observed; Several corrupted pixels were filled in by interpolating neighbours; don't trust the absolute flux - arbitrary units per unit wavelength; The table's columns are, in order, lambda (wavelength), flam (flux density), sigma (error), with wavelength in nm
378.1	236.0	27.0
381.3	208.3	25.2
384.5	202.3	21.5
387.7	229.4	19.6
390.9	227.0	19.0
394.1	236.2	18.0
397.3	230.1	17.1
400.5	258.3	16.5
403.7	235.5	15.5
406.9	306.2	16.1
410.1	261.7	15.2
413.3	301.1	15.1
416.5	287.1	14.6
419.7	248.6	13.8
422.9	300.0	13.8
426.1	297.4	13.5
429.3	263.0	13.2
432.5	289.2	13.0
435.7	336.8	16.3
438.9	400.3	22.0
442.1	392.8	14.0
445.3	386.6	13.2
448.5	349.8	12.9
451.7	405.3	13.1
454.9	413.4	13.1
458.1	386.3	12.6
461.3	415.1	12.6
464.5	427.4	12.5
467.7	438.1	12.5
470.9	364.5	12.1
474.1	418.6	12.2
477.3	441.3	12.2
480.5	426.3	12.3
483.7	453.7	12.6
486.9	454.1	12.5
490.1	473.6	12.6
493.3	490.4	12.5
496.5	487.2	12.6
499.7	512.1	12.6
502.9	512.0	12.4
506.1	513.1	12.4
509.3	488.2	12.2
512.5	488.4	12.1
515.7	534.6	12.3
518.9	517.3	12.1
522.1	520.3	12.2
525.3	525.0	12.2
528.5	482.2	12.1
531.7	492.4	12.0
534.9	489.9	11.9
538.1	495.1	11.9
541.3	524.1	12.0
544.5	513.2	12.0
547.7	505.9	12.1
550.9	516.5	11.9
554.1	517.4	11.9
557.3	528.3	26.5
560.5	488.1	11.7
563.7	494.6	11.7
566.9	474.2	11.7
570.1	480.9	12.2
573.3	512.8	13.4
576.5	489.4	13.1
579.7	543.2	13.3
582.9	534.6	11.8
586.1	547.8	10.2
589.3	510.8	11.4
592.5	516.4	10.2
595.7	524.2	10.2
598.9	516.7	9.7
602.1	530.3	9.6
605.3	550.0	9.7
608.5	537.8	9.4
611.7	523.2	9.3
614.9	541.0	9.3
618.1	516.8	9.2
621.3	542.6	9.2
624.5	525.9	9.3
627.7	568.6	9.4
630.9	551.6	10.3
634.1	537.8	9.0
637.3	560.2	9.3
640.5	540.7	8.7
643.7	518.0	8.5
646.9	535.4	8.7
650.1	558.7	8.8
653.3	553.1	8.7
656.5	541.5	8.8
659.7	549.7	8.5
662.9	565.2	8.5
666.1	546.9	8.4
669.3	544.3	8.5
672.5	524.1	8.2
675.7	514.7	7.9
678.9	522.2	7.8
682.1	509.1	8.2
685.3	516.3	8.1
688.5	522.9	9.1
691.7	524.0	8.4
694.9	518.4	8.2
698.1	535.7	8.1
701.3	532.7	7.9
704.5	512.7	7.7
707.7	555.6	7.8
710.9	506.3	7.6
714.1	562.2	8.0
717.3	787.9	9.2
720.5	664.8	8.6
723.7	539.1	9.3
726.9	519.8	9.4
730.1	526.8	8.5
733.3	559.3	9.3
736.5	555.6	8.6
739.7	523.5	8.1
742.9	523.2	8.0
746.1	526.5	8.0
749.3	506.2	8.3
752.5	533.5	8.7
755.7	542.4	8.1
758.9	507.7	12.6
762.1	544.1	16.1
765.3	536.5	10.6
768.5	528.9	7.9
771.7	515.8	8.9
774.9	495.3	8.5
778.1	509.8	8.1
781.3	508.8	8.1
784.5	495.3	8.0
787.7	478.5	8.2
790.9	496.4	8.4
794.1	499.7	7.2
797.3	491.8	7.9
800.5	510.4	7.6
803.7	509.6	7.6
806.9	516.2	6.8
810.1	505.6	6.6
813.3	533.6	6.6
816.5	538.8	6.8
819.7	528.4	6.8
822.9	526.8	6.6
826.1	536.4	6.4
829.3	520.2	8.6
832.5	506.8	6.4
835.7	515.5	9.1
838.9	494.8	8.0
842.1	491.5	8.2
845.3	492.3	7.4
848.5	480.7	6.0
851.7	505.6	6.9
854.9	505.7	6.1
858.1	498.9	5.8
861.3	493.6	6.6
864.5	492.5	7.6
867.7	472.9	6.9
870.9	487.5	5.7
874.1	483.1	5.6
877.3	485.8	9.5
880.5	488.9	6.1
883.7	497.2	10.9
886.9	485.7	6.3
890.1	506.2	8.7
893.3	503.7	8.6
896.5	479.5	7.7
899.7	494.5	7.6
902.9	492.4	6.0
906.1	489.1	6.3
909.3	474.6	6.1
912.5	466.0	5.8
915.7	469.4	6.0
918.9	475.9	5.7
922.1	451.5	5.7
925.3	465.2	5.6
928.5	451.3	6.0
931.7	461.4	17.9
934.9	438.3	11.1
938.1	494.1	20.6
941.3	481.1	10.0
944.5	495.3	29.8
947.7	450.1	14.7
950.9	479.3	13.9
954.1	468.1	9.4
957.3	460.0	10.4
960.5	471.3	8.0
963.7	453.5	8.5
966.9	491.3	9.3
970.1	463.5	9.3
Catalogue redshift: 0.093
